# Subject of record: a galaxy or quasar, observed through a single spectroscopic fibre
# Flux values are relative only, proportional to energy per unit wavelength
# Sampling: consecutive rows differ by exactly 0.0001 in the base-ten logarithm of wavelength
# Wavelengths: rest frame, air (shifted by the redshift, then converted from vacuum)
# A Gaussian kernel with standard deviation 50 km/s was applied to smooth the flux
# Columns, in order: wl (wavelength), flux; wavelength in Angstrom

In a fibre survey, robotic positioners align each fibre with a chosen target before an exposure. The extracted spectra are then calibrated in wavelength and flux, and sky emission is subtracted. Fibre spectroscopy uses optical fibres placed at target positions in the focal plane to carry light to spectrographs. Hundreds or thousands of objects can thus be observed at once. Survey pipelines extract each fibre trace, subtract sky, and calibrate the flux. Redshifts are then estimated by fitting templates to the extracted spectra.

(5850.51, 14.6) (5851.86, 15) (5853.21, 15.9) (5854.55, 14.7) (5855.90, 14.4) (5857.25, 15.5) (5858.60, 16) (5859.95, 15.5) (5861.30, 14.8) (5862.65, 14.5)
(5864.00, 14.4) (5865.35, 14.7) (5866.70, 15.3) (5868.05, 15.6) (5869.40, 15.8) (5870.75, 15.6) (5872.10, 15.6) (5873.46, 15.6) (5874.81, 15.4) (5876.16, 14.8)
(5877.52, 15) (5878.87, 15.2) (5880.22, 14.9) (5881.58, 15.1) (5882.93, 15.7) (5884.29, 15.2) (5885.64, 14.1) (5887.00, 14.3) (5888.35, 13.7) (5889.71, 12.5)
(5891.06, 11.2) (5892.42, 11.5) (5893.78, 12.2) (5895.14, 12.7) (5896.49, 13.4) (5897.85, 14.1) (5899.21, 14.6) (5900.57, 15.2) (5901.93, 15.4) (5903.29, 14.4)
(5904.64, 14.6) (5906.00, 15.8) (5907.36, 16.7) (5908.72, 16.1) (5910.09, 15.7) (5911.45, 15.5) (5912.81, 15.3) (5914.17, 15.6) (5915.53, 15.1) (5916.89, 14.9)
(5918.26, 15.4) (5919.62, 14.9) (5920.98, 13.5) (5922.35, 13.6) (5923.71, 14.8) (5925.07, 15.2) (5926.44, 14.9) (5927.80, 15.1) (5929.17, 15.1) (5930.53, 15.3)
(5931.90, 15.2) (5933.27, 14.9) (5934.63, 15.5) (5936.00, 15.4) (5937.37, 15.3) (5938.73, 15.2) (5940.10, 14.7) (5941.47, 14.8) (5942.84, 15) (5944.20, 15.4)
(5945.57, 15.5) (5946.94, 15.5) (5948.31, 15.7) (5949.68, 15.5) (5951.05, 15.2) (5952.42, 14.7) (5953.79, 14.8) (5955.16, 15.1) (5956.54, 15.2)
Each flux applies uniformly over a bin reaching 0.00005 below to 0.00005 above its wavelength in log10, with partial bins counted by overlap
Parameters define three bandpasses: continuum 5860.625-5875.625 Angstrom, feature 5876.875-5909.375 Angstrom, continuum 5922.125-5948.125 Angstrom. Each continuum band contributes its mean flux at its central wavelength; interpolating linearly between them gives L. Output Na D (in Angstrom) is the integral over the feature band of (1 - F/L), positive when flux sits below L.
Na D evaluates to 1.8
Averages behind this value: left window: 15.2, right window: 15.1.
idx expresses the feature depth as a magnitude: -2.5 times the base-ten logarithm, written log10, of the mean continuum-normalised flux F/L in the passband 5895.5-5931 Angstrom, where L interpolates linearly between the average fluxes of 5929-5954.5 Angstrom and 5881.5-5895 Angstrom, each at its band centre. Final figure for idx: -0.05 mag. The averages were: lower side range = 13.4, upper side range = 15.2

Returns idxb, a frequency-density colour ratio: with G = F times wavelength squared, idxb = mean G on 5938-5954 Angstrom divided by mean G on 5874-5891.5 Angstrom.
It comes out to 1.07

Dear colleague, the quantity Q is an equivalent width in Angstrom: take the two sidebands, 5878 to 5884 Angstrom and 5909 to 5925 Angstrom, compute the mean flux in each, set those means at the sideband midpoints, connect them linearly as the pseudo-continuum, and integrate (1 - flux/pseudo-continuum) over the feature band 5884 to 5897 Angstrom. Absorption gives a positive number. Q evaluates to 1.8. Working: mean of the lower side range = 15.2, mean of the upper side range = 15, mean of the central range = 13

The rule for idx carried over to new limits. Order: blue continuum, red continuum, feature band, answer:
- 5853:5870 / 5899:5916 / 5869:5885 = -0.006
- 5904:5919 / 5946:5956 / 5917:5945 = 0.029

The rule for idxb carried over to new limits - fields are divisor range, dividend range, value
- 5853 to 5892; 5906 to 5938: 1.04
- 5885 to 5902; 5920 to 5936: 1.12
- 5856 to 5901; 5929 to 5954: 1.07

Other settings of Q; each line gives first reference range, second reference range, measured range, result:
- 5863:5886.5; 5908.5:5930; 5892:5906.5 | 1.0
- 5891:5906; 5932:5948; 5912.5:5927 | -0.3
